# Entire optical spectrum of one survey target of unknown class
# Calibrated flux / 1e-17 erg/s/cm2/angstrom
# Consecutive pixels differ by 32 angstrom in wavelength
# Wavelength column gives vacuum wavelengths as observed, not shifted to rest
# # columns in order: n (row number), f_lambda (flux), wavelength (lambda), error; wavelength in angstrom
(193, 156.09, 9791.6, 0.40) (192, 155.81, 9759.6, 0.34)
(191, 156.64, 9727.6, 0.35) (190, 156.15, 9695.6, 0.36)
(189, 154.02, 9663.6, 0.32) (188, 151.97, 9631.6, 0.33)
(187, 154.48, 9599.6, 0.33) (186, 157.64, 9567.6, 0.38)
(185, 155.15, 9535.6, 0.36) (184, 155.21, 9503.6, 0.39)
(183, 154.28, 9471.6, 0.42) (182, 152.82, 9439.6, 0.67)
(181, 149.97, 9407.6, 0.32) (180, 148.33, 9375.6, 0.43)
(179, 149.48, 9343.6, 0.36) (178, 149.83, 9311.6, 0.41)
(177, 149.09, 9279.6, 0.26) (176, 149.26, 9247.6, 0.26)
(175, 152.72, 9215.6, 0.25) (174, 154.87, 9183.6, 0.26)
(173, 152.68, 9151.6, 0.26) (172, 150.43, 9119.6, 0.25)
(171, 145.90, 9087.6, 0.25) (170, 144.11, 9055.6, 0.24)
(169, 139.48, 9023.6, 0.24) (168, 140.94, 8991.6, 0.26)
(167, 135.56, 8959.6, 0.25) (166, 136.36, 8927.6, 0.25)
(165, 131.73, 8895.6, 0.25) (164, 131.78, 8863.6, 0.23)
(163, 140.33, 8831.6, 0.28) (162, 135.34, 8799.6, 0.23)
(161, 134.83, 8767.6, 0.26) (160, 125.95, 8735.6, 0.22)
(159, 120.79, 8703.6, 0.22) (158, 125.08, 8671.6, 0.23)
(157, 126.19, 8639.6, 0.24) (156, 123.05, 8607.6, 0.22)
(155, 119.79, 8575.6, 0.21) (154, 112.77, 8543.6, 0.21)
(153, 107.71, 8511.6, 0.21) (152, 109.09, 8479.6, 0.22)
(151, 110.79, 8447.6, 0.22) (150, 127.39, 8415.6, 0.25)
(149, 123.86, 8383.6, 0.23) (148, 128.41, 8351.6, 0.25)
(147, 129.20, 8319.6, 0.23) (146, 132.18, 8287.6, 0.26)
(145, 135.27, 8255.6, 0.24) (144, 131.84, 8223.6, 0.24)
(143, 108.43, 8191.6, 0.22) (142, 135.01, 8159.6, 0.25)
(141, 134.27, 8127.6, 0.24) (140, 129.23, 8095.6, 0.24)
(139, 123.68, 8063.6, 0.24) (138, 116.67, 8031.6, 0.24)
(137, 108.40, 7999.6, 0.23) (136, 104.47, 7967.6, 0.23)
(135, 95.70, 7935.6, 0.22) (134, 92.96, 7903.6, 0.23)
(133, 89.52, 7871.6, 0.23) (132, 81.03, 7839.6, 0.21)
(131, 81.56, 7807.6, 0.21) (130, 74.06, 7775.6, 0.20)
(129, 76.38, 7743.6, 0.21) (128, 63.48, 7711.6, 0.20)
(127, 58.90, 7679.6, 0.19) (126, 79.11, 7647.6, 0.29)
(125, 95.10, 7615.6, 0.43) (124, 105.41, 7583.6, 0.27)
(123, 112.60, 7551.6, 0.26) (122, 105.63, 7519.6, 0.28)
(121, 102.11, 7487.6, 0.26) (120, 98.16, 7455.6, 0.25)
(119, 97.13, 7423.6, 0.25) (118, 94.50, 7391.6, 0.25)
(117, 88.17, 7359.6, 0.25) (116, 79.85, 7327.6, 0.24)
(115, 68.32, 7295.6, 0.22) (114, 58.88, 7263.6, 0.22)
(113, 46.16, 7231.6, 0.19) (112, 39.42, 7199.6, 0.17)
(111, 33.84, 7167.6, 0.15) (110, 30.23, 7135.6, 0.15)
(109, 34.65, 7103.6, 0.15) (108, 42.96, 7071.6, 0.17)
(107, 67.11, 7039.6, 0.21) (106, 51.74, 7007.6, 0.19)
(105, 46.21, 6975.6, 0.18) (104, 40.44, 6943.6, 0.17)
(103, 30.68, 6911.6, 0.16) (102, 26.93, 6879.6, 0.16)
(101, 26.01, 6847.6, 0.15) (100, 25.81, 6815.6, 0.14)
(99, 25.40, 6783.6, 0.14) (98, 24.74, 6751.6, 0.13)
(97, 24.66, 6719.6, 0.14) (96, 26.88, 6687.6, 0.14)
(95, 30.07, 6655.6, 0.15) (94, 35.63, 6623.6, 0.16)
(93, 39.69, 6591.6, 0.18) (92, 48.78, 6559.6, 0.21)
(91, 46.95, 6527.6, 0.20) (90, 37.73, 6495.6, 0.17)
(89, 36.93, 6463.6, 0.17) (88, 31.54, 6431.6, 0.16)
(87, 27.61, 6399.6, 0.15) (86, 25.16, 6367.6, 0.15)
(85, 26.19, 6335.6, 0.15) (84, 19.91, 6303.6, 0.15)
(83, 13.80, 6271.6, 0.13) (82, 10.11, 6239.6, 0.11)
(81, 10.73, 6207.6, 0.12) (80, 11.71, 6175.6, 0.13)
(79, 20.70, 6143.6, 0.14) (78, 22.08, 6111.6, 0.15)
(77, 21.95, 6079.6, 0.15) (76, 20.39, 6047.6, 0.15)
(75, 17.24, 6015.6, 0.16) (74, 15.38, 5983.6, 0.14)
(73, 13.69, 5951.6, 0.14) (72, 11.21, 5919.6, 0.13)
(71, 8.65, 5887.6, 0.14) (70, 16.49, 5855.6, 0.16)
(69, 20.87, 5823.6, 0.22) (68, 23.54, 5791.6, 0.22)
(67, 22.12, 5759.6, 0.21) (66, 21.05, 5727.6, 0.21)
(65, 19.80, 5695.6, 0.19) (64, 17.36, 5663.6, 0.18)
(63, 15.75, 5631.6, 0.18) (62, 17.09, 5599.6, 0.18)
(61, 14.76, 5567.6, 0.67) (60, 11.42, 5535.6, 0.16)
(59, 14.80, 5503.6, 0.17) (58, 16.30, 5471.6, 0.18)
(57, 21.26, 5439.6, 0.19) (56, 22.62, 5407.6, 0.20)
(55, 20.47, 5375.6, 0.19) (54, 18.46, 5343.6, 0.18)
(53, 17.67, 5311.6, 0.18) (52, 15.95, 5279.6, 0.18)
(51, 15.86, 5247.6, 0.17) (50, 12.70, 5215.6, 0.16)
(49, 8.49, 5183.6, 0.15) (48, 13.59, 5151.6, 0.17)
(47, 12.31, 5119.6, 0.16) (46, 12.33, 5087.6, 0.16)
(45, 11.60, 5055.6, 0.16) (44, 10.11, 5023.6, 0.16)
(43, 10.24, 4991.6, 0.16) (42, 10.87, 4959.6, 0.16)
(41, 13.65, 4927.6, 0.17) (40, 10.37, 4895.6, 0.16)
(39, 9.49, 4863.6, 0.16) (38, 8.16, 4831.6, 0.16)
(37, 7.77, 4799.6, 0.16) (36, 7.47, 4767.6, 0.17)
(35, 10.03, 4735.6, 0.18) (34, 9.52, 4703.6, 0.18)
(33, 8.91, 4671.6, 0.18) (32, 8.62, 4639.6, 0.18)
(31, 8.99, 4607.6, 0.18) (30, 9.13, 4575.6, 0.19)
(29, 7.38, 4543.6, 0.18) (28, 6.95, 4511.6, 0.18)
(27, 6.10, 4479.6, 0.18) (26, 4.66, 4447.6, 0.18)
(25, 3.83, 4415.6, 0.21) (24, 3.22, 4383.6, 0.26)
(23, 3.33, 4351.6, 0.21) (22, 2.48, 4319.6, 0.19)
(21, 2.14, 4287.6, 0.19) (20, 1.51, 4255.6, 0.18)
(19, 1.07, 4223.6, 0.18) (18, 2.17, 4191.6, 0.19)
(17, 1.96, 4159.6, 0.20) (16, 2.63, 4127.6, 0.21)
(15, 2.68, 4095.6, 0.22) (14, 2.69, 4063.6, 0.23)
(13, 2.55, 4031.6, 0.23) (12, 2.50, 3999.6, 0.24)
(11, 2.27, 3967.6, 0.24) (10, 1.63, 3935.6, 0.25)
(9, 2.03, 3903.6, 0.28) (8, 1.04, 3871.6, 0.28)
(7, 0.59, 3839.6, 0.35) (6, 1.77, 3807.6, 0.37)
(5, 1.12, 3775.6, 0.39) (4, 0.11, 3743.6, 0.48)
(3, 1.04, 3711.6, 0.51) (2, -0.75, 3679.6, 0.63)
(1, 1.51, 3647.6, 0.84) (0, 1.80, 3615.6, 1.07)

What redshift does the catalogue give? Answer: 0.000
